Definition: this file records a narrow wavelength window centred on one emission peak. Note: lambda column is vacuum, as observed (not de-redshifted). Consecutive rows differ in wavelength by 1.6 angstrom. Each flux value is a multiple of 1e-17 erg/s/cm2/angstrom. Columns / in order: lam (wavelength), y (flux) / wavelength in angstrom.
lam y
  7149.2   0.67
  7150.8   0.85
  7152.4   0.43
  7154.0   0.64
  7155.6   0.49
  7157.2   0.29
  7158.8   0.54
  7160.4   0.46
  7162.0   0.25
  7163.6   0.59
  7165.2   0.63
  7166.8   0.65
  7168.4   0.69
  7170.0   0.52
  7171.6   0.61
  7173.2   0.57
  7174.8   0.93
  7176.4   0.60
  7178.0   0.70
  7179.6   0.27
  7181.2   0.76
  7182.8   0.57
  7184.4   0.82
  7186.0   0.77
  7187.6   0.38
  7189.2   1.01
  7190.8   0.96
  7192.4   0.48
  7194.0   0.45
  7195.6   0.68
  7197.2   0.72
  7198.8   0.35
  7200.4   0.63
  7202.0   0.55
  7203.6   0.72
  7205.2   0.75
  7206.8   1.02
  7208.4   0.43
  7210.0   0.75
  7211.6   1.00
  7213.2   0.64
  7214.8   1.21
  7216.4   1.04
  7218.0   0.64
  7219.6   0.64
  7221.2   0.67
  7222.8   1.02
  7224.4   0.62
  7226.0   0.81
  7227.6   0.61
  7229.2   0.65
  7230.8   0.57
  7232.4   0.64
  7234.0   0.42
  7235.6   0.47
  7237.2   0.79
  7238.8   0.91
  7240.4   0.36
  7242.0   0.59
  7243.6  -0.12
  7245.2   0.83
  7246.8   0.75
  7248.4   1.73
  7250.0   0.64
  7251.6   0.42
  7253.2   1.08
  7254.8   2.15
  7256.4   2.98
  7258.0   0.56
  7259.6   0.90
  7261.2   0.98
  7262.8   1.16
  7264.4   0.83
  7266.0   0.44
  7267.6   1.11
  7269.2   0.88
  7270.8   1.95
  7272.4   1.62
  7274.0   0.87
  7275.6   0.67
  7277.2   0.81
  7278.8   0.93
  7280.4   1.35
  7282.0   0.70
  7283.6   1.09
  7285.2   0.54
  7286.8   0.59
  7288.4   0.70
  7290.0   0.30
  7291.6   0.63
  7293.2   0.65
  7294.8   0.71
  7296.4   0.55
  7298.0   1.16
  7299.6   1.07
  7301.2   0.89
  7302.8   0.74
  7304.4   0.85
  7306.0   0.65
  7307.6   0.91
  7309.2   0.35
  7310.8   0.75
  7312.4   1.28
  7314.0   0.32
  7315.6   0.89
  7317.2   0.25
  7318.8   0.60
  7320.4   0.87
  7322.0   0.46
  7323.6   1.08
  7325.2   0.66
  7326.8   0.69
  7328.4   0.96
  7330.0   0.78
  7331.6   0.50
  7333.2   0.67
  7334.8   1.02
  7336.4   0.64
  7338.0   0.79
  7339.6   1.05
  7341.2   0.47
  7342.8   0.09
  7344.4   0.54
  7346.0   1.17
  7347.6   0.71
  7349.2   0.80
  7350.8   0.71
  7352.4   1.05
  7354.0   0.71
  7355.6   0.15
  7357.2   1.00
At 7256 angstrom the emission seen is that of [S II]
